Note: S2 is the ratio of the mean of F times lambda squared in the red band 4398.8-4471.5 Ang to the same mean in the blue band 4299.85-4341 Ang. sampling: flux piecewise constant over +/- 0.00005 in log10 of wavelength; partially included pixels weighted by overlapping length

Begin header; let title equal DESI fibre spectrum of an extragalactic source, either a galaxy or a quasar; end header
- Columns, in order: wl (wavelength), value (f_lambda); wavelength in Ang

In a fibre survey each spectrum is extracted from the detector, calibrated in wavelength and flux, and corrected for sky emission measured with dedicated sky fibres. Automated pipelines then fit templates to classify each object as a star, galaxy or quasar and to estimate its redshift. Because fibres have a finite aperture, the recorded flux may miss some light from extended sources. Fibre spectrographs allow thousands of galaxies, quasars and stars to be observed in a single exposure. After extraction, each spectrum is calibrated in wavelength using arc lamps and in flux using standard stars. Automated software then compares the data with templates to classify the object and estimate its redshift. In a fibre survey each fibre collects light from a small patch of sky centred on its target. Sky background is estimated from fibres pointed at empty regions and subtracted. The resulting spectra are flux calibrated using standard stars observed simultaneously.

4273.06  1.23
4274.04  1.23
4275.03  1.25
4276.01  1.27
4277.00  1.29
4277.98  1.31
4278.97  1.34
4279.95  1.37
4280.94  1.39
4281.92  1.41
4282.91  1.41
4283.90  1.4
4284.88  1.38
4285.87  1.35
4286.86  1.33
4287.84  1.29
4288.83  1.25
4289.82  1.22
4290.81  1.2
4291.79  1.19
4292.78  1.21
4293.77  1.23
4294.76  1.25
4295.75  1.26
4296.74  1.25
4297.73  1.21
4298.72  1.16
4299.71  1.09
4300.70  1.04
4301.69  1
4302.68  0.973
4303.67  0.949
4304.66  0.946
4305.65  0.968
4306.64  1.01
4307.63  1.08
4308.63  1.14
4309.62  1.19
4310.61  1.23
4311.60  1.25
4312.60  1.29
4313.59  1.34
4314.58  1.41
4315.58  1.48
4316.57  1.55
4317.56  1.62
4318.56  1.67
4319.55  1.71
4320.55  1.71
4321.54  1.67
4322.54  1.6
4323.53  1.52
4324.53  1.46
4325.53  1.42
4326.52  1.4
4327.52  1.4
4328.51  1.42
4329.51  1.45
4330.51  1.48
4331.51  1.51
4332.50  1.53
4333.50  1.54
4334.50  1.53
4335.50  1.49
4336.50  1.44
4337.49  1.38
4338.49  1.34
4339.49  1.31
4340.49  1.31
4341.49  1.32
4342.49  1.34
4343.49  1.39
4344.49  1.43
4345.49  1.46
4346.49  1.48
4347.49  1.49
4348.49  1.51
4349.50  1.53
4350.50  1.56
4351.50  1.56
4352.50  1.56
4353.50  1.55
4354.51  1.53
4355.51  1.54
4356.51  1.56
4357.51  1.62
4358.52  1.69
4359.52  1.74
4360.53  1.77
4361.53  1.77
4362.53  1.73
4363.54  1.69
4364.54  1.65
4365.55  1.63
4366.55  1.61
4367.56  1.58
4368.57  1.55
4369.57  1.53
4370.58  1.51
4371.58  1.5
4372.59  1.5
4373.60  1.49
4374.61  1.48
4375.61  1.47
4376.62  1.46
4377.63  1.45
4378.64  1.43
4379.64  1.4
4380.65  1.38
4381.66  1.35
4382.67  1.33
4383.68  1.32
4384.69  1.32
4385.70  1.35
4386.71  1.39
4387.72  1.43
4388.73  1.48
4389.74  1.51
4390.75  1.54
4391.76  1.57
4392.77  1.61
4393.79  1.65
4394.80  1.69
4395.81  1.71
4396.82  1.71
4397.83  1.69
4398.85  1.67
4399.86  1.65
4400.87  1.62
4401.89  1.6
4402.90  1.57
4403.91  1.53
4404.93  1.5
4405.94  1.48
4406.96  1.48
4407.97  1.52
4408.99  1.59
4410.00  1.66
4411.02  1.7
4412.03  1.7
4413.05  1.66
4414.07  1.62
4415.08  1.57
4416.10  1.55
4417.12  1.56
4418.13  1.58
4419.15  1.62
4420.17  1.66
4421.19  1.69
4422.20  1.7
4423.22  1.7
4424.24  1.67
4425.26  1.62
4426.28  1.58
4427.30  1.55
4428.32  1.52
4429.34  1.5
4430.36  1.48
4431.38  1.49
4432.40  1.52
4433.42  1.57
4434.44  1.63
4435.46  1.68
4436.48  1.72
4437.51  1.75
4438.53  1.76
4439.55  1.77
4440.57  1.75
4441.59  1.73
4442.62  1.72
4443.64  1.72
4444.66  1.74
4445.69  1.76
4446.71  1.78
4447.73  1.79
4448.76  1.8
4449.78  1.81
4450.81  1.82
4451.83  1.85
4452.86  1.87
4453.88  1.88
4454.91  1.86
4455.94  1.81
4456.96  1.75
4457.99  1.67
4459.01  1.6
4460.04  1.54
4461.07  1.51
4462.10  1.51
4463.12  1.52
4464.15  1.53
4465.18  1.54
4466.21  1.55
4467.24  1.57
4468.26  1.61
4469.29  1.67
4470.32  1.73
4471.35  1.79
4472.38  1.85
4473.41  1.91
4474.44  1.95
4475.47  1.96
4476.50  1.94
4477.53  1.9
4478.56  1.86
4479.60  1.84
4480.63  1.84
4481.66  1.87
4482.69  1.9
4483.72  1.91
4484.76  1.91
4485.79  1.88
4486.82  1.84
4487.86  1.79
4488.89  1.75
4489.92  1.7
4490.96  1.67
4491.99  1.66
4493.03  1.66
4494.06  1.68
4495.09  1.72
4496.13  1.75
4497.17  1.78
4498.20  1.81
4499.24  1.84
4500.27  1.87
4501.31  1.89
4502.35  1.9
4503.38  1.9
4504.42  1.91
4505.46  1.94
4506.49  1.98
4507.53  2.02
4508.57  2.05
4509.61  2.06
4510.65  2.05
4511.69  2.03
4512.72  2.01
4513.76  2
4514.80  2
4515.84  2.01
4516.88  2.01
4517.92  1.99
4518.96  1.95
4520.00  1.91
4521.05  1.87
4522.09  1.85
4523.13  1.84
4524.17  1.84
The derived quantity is 1.3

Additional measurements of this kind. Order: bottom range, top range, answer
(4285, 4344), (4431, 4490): 1.41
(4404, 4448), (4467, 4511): 1.16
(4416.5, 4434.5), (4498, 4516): 1.28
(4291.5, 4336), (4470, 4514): 1.52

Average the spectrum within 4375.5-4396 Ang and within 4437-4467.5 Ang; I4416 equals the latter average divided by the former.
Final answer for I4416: 1.2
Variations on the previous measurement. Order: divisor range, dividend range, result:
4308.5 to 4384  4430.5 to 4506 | 1.18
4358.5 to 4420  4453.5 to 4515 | 1.16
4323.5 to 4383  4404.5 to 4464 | 1.10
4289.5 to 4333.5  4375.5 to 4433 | 1.18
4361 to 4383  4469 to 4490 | 1.21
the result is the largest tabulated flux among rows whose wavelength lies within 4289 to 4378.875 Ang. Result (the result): 1.77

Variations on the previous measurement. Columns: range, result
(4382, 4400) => 1.71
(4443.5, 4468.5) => 1.88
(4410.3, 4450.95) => 1.82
